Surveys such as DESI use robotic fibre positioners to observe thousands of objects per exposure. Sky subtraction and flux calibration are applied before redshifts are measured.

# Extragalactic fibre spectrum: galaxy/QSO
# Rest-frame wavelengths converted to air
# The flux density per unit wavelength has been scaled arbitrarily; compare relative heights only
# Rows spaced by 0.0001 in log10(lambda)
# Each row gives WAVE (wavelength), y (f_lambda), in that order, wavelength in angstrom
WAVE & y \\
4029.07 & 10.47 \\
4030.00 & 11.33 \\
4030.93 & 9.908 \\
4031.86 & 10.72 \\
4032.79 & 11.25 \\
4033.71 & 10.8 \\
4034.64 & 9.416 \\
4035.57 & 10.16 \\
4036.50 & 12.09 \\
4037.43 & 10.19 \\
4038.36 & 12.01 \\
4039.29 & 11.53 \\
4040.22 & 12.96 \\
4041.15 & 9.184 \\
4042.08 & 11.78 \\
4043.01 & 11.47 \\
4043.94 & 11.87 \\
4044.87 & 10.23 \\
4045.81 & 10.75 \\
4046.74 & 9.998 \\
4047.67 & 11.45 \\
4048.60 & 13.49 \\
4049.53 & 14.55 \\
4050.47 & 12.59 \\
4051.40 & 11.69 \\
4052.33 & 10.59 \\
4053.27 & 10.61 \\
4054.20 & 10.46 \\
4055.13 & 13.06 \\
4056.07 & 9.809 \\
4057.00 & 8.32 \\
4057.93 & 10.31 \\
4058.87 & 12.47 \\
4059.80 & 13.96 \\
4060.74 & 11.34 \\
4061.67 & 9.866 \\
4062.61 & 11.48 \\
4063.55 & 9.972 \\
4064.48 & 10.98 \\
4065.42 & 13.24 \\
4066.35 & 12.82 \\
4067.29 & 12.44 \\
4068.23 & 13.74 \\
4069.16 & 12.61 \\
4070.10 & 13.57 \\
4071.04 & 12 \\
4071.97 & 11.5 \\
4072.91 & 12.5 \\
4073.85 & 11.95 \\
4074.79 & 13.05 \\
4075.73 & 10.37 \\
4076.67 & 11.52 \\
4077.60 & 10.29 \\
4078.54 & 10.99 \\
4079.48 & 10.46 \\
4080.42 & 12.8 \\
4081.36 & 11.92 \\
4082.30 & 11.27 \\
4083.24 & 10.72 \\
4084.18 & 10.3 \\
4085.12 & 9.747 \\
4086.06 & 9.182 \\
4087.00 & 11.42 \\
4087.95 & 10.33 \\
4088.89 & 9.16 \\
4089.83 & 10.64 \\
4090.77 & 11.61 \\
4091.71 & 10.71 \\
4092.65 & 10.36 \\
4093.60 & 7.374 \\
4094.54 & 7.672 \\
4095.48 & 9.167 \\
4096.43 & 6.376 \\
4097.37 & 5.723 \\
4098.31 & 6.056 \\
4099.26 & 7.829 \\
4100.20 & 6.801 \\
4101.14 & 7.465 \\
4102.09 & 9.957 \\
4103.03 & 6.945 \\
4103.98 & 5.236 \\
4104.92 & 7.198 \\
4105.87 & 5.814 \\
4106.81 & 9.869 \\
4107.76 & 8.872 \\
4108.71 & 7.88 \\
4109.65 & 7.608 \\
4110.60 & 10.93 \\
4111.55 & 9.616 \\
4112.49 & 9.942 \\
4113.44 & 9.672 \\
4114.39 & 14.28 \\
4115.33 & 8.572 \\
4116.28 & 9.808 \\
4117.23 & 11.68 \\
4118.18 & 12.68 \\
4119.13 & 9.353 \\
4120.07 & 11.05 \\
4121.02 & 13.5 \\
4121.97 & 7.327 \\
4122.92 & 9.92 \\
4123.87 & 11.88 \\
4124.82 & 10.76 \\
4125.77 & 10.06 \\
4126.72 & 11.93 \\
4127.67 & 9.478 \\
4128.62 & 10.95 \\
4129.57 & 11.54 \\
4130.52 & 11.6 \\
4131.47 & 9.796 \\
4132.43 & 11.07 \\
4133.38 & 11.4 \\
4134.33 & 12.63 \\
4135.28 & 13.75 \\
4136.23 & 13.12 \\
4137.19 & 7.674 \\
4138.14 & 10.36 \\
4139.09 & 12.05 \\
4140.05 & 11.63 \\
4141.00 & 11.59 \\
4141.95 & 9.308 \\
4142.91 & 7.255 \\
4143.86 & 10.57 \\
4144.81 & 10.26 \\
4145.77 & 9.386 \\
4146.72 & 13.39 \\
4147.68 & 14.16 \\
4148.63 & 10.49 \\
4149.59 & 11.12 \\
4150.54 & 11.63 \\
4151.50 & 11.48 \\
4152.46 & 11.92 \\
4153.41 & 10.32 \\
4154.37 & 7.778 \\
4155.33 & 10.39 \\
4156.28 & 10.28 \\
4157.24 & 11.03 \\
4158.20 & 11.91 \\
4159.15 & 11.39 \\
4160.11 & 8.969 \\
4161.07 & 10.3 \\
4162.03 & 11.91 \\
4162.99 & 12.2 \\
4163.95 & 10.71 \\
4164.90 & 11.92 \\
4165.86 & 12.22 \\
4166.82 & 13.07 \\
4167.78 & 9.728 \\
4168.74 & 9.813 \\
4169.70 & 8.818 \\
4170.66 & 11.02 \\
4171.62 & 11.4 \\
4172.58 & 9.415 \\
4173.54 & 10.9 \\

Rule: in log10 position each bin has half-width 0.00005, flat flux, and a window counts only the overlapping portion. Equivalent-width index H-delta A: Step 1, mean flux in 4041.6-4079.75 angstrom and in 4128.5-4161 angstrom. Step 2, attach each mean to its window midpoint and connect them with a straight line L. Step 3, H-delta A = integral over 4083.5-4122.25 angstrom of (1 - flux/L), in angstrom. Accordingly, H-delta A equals 7.19 angstrom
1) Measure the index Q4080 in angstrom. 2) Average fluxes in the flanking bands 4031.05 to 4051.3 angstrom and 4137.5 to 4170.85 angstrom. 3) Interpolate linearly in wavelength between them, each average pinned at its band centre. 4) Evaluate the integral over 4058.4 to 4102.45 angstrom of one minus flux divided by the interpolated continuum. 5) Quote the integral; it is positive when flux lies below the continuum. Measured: 2.3 angstrom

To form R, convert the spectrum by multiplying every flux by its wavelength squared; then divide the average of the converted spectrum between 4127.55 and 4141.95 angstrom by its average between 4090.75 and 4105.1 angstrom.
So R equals 1.46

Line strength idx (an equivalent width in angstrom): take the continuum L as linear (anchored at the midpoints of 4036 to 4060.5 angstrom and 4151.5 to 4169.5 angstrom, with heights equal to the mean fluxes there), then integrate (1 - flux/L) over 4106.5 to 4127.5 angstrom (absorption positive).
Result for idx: 1.5 angstrom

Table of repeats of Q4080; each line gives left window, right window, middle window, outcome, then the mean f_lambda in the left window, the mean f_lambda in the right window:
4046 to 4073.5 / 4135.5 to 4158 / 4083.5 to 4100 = 3.46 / 11.8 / 10.8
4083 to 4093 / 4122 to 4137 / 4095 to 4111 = 4.56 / 10.4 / 11.1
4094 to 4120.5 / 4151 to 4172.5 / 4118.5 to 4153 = -4.16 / 8.71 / 10.8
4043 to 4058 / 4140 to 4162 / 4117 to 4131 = -0.03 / 11.3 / 10.7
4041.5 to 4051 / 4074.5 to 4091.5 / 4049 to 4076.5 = -1.04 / 11.8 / 10.9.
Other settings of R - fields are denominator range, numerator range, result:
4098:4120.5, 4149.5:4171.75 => 1.24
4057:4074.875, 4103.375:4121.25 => 0.82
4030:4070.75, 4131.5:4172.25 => 1.01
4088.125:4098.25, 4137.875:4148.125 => 1.27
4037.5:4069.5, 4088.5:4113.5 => 0.74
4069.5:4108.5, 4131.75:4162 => 1.16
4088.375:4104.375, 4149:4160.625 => 1.34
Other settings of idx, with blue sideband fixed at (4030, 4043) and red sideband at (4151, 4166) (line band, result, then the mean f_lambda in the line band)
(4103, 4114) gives 2.54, 8.39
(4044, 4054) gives -0.57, 11.6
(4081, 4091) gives 0.36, 10.5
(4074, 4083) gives -0.39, 11.4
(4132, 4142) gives -0.47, 11.4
